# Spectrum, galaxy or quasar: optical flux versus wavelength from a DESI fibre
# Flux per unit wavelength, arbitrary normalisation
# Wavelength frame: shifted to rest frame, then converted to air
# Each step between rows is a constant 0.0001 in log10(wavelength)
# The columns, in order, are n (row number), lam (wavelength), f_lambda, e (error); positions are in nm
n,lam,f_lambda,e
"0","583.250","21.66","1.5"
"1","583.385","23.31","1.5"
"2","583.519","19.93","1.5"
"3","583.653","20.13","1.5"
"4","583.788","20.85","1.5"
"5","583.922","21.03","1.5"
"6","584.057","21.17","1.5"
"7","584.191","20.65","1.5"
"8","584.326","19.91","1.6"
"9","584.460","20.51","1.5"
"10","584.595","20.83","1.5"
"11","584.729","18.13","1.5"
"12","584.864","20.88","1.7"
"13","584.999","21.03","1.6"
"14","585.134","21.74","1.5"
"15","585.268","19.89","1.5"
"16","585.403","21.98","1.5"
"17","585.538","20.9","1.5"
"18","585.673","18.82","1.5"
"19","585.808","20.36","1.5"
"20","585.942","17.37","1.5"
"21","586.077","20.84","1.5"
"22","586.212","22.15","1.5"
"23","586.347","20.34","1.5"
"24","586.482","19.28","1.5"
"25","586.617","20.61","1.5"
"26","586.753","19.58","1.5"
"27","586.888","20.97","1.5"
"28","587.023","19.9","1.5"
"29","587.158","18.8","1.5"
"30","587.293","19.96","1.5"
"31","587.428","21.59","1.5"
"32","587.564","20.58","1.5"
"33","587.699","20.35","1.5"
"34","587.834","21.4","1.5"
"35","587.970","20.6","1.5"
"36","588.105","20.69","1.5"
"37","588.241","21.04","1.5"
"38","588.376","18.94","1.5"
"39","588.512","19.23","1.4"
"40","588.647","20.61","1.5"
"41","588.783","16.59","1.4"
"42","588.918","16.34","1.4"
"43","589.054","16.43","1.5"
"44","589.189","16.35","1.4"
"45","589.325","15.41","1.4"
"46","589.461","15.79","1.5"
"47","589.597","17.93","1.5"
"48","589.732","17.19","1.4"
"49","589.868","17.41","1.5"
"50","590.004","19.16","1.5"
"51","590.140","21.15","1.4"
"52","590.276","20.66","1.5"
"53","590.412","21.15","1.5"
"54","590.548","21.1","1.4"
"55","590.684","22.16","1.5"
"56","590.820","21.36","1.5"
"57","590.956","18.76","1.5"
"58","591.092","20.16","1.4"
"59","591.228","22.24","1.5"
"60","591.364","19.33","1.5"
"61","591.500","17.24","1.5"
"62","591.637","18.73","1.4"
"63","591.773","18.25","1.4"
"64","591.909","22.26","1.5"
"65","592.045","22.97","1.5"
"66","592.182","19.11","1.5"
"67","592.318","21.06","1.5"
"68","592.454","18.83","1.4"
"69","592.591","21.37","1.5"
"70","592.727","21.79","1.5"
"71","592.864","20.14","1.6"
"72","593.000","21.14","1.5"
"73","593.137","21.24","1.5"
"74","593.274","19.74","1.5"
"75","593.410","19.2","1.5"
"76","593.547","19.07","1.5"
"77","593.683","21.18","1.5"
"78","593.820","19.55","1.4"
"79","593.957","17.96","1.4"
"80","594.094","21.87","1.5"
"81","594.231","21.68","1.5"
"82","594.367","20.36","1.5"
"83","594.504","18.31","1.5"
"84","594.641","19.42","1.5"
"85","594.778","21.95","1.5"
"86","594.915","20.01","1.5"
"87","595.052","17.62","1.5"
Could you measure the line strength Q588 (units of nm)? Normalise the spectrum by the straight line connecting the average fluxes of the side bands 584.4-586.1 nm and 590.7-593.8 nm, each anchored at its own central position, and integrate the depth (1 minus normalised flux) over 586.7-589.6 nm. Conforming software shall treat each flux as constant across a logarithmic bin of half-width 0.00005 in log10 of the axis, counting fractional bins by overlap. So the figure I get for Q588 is 0.17 nm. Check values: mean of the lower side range 20.2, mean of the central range 19.1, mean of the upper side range 20.3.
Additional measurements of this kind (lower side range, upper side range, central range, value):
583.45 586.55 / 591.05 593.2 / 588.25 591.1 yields 0.224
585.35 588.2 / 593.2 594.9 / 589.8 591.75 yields 0.016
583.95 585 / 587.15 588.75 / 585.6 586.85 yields 0.023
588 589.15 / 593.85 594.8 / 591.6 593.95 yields -0.066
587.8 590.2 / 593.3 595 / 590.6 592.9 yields -0.129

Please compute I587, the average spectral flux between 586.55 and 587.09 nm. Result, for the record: 20.2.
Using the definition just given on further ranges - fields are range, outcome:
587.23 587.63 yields 20.7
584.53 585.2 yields 20.5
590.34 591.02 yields 20.9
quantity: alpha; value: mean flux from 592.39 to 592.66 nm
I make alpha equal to 20.1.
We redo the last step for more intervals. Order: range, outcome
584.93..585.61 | 21.1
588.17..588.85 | 19.3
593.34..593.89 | 19.8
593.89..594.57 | 20.1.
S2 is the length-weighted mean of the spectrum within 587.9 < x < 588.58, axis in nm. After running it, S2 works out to 20.1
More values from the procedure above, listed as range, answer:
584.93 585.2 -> 21.3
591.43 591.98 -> 19.2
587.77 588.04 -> 21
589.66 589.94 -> 17.4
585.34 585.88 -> 20.5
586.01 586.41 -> 21.1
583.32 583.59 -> 21.6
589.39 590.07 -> 17.5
